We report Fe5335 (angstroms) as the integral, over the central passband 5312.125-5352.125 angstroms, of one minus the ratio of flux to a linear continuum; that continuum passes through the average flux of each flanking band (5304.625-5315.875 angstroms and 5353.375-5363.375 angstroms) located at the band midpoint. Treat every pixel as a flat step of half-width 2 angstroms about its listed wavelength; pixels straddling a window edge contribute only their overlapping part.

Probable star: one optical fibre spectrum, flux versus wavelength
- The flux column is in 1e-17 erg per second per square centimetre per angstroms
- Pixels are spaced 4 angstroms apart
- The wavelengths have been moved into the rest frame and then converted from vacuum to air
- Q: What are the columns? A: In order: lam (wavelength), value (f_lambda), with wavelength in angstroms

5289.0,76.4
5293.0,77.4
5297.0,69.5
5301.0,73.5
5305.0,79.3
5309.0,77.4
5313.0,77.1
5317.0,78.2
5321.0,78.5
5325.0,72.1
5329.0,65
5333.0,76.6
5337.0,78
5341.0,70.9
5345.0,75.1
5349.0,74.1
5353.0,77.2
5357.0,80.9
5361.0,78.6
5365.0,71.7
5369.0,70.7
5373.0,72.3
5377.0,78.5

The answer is 1.93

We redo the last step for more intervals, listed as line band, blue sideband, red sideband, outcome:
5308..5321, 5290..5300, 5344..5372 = -0.6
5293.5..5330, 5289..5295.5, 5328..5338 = 0.1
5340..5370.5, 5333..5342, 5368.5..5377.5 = -0.3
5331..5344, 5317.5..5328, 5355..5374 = -0.1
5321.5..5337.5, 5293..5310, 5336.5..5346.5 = 0.3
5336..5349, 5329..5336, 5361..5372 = -0.2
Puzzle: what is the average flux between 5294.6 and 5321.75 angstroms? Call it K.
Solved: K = 76.1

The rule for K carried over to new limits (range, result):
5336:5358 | 75.7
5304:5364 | 75.8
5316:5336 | 74.1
